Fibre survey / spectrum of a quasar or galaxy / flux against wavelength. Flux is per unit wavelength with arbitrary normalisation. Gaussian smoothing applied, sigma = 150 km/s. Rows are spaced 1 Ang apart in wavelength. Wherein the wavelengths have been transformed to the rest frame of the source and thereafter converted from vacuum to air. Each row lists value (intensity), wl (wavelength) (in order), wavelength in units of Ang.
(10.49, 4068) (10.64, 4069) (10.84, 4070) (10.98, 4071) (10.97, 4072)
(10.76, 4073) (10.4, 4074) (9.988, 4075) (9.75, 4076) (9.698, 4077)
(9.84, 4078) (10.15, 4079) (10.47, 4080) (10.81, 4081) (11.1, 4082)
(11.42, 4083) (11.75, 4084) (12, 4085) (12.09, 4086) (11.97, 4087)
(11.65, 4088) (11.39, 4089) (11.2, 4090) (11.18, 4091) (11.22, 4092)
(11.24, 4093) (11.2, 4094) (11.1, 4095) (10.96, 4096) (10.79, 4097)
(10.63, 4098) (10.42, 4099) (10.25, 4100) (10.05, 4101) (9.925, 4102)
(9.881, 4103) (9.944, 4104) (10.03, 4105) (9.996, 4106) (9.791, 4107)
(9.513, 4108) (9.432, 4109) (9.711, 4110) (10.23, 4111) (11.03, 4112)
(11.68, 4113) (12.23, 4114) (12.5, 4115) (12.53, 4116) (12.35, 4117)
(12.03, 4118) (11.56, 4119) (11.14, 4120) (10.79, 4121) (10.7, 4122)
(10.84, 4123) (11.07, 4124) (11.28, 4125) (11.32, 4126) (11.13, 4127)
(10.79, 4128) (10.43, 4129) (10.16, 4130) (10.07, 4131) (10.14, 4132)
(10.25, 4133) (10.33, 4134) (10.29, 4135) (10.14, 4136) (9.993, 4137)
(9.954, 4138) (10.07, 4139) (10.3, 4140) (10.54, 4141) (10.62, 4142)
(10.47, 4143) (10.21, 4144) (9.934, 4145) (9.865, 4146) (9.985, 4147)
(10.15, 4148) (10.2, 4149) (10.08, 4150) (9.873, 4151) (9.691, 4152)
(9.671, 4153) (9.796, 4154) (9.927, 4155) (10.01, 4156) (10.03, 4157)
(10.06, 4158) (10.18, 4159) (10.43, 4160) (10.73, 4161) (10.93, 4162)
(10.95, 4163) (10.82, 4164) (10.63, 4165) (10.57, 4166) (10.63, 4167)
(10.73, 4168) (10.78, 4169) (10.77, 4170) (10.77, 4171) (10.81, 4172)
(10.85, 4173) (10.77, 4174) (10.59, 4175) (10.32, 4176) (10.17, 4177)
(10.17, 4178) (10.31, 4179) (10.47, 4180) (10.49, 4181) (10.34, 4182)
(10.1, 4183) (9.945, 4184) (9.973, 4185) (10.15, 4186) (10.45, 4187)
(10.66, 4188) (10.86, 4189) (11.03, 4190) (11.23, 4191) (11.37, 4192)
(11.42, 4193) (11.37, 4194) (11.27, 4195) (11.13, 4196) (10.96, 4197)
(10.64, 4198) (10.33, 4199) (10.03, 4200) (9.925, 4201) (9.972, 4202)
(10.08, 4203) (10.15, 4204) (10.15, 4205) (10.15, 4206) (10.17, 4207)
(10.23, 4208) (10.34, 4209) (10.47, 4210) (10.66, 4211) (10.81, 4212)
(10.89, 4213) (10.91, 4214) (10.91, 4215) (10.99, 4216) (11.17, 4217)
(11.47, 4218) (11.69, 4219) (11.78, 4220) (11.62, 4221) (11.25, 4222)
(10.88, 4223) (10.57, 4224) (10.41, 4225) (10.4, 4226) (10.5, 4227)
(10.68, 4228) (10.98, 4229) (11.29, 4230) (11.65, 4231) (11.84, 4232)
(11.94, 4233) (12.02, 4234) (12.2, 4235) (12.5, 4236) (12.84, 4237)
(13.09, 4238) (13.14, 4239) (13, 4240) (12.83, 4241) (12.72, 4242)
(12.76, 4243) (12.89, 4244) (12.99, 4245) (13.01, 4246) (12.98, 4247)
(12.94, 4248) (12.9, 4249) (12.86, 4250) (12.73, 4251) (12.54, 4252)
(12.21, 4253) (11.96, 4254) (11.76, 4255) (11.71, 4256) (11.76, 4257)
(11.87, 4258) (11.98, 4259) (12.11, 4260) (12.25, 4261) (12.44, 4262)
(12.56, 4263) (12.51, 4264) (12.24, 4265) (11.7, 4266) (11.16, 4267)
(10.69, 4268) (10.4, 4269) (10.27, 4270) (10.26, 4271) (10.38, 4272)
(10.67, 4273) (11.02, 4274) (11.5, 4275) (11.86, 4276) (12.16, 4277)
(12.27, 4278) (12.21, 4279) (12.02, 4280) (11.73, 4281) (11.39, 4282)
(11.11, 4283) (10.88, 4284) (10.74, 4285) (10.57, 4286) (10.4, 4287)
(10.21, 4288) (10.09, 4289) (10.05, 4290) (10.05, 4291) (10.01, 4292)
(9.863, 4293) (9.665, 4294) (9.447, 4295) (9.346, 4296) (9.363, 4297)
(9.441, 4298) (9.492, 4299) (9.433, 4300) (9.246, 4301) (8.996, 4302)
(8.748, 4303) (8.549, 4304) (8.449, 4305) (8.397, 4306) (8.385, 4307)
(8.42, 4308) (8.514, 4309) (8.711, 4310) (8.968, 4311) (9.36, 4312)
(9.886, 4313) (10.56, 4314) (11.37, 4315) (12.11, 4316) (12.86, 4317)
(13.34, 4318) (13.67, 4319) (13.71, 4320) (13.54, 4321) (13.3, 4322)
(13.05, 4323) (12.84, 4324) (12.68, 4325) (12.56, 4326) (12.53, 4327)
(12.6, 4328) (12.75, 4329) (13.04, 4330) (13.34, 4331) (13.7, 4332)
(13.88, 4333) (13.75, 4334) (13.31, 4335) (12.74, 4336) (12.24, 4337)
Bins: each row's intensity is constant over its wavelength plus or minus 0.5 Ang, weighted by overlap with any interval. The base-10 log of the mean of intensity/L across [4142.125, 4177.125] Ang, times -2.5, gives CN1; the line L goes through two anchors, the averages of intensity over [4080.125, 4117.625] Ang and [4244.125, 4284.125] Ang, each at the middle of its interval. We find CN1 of 0.09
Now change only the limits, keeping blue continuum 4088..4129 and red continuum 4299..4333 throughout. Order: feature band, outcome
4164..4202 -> 0.037 mag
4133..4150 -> 0.076 mag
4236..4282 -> -0.094 mag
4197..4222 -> 0.035 mag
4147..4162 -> 0.088 mag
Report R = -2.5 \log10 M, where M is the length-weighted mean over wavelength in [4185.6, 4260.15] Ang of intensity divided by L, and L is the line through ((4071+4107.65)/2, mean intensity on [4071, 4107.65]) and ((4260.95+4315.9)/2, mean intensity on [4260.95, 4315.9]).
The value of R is -0.09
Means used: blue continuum 10.7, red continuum 10.4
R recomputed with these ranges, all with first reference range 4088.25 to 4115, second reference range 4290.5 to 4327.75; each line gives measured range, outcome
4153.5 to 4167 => 0.02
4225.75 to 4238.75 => -0.11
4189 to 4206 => -0.01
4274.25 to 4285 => -0.11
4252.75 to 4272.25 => -0.11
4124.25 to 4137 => 0.01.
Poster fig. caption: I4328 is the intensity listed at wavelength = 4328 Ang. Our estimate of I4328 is 12.6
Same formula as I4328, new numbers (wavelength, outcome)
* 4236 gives 12.5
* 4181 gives 10.49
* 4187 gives 10.45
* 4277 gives 12.16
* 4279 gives 12.21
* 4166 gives 10.57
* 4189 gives 10.86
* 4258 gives 11.87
